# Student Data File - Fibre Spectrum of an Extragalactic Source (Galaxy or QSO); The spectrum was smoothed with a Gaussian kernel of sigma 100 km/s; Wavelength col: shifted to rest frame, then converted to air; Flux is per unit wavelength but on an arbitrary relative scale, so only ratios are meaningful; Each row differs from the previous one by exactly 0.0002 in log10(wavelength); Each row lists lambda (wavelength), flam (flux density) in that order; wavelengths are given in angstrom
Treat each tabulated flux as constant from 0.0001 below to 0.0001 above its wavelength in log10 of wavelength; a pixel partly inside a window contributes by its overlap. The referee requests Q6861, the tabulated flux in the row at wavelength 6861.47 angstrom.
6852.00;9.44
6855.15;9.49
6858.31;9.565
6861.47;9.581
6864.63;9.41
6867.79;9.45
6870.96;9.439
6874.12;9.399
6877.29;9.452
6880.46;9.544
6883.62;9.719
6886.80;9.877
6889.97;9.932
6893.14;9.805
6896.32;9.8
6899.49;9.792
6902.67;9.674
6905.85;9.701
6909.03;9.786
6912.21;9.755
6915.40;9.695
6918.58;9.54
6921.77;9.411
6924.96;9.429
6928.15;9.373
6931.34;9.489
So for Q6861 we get 9.581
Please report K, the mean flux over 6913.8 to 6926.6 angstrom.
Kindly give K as 9.51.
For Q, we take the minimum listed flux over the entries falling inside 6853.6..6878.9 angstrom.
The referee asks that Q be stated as 9.399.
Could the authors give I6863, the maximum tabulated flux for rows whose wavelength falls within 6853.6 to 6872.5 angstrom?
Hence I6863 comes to 9.581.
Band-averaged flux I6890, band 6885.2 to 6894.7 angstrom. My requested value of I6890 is 9.87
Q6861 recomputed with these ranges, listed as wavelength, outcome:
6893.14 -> 9.805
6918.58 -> 9.54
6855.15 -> 9.49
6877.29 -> 9.452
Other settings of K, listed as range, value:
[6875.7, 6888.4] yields 9.65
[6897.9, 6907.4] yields 9.73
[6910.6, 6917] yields 9.73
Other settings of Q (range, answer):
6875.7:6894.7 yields 9.452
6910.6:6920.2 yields 9.54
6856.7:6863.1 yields 9.565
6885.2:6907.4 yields 9.674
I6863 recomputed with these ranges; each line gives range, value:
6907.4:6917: 9.786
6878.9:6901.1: 9.932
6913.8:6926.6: 9.695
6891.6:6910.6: 9.805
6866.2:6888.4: 9.877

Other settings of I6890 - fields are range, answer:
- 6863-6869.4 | 9.43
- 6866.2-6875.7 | 9.43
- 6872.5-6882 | 9.46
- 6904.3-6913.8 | 9.75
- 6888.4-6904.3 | 9.8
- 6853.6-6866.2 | 9.51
